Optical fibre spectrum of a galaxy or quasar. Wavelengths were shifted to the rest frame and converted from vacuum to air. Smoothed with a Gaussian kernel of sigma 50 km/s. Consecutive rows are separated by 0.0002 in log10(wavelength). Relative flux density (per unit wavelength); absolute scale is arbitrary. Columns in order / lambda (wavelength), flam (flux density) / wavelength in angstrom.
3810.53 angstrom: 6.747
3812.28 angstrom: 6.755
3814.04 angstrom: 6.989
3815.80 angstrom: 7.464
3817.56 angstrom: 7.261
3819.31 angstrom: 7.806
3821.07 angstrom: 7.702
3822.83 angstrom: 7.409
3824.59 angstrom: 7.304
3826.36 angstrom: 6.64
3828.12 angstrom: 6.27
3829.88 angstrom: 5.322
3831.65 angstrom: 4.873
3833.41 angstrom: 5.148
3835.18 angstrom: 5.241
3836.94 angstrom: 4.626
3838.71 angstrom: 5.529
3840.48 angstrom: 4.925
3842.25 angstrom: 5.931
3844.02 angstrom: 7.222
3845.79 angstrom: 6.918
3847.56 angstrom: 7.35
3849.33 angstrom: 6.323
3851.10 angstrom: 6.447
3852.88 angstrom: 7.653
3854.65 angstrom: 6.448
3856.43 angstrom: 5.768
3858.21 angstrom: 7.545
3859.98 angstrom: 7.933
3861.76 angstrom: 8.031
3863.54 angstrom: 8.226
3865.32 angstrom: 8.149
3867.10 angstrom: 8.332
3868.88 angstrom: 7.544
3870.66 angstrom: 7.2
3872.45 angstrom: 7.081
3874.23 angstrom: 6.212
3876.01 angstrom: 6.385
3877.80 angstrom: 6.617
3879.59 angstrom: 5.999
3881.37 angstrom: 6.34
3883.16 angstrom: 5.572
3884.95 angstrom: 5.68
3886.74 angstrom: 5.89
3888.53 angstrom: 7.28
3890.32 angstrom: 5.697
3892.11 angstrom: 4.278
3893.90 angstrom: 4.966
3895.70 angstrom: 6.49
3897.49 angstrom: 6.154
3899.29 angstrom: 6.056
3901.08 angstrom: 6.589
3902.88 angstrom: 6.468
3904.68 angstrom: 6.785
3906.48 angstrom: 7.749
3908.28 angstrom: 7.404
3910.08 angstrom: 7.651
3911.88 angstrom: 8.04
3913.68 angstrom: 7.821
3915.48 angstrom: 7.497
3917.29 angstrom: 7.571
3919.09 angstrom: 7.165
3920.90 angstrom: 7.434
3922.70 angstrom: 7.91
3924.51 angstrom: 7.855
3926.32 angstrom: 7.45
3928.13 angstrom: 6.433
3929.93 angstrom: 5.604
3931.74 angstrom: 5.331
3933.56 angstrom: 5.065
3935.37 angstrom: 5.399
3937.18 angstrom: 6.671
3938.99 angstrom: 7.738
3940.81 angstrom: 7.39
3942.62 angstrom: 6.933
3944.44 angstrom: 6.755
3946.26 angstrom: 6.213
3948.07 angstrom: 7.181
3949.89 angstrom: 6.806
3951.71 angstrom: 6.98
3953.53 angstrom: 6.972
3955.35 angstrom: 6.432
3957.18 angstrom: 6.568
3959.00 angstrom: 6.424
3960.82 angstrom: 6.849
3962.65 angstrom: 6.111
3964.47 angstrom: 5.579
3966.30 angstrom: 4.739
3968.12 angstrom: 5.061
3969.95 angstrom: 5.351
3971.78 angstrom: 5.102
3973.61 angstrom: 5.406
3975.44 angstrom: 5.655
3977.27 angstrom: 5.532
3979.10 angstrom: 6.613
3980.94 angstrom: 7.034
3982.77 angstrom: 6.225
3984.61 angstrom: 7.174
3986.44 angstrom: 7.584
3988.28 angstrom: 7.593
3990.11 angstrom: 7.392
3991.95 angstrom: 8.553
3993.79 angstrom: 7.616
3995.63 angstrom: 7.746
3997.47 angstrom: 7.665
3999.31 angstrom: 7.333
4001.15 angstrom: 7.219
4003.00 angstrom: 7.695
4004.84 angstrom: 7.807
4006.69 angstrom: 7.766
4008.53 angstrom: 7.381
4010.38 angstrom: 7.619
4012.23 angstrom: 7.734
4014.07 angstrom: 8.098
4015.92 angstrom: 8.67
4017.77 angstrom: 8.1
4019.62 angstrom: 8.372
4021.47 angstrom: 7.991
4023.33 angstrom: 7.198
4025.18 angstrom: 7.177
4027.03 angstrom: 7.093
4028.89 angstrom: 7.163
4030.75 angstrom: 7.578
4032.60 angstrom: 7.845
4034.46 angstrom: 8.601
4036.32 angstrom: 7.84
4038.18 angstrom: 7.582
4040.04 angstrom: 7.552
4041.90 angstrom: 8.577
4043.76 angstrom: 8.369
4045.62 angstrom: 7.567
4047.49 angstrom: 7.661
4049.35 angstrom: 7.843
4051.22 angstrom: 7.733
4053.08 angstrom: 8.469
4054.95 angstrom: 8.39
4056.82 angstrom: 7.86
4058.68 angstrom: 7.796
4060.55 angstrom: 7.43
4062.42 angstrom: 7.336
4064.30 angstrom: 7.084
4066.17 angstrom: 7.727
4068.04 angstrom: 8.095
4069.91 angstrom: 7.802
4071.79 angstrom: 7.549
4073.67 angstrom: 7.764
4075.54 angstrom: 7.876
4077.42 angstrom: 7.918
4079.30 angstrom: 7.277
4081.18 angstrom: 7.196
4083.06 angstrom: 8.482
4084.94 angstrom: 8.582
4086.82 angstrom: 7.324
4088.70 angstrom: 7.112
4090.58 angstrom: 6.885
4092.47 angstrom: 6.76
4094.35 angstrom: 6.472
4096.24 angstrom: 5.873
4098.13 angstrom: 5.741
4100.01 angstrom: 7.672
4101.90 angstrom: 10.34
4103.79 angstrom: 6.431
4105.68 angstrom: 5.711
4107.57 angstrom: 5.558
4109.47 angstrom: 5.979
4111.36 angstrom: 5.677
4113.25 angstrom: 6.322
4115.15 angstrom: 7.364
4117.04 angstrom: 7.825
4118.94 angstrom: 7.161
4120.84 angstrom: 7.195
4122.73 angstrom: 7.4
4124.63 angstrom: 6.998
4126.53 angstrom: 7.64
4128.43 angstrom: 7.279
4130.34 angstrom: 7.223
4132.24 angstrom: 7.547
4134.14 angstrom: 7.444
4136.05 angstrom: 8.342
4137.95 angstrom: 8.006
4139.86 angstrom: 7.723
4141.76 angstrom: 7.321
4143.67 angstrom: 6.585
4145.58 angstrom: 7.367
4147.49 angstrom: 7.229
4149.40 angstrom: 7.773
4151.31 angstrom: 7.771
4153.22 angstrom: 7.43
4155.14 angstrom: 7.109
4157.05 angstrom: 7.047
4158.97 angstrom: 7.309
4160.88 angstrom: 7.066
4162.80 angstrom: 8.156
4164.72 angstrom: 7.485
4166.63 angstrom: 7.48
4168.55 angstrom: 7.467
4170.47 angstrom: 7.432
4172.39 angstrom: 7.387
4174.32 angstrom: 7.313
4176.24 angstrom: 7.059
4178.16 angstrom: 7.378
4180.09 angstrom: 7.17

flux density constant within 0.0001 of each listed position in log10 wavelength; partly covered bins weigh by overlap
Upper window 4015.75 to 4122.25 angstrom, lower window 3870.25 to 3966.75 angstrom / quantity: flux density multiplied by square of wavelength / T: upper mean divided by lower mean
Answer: 1.22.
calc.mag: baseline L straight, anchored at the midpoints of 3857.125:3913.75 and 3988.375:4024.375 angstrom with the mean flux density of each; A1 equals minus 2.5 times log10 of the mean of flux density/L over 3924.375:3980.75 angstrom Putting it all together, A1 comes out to 0.17 mag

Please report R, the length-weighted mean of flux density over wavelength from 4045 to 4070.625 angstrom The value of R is 7.77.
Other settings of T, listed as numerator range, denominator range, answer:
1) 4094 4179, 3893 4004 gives 1.17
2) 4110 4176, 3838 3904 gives 1.28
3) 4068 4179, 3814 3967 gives 1.23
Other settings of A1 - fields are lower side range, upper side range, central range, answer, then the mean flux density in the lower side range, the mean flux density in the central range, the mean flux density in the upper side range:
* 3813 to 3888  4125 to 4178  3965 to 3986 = 0.19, 6.65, 5.85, 7.44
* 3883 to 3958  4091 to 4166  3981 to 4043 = -0.12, 6.68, 7.68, 7.16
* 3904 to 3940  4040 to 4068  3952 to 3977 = 0.23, 7.03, 5.88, 7.84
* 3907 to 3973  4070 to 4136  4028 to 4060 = -0.13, 6.65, 7.9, 7.19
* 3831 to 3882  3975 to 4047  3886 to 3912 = 0.07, 6.63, 6.46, 7.56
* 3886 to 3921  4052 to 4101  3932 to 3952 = 0.05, 6.74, 6.6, 7.48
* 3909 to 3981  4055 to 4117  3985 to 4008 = -0.13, 6.55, 7.65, 7.24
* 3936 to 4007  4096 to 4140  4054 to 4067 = -0.10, 6.74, 7.66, 7.11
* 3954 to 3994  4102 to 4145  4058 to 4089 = -0.12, 6.38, 7.68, 7.1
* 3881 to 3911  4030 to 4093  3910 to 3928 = -0.17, 6.3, 7.59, 7.76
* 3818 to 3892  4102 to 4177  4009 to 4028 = -0.12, 6.58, 7.79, 7.23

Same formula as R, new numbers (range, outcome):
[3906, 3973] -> 6.67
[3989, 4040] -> 7.73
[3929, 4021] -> 6.83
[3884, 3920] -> 6.66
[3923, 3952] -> 6.63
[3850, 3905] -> 6.63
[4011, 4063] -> 7.85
